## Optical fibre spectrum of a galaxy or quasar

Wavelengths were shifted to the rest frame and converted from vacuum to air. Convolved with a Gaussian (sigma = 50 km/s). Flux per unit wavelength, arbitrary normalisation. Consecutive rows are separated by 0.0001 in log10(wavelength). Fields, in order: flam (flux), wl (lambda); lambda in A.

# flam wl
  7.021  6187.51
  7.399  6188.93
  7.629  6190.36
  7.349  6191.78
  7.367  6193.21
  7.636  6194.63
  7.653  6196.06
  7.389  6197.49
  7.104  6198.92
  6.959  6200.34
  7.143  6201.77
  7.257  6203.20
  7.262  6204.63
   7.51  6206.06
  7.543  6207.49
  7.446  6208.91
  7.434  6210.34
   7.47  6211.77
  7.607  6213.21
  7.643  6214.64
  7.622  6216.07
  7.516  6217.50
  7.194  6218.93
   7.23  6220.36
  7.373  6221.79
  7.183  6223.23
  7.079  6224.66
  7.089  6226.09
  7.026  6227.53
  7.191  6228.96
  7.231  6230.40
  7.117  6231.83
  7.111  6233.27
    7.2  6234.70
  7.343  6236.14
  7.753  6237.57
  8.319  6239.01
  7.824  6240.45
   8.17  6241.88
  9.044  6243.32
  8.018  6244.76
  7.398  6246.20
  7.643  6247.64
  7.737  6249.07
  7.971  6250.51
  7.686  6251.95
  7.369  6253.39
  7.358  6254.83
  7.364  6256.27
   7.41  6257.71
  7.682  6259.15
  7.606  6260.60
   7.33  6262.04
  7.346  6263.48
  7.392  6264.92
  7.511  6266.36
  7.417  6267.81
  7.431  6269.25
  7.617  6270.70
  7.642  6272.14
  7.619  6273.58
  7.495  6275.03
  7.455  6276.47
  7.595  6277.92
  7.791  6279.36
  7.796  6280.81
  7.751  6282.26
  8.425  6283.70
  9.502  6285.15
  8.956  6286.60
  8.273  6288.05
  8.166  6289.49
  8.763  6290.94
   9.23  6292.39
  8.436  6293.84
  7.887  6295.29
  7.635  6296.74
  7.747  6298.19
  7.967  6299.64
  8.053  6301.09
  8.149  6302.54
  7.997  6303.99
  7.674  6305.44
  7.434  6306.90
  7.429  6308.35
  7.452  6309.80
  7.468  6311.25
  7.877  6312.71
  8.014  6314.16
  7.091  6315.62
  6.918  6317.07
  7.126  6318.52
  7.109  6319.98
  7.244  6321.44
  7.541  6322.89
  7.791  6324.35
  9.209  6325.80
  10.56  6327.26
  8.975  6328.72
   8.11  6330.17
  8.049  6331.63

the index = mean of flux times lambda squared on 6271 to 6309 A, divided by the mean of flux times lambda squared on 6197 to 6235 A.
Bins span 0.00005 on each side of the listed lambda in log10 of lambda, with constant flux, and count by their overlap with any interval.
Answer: 1.1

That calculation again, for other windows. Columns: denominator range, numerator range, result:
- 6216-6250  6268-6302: 1.09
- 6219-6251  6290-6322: 1.05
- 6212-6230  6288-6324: 1.09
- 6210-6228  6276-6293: 1.16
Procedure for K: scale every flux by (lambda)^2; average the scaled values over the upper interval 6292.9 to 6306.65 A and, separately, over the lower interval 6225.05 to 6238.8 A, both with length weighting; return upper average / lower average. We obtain 1.1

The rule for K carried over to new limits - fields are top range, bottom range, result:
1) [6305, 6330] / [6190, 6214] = 1.10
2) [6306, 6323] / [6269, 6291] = 0.93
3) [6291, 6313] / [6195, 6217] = 1.10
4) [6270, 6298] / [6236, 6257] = 1.05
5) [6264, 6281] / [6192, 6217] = 1.04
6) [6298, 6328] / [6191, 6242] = 1.09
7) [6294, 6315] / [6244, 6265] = 1.05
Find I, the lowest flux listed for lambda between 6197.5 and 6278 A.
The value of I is 6.959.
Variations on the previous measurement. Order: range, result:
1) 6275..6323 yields 6.918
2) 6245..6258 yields 7.358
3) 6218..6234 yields 7.026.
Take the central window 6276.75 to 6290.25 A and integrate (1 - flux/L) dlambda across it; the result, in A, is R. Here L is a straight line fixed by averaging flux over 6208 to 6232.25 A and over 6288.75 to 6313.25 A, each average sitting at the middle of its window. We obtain -0.7 A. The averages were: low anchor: 7.33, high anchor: 7.96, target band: 8.23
